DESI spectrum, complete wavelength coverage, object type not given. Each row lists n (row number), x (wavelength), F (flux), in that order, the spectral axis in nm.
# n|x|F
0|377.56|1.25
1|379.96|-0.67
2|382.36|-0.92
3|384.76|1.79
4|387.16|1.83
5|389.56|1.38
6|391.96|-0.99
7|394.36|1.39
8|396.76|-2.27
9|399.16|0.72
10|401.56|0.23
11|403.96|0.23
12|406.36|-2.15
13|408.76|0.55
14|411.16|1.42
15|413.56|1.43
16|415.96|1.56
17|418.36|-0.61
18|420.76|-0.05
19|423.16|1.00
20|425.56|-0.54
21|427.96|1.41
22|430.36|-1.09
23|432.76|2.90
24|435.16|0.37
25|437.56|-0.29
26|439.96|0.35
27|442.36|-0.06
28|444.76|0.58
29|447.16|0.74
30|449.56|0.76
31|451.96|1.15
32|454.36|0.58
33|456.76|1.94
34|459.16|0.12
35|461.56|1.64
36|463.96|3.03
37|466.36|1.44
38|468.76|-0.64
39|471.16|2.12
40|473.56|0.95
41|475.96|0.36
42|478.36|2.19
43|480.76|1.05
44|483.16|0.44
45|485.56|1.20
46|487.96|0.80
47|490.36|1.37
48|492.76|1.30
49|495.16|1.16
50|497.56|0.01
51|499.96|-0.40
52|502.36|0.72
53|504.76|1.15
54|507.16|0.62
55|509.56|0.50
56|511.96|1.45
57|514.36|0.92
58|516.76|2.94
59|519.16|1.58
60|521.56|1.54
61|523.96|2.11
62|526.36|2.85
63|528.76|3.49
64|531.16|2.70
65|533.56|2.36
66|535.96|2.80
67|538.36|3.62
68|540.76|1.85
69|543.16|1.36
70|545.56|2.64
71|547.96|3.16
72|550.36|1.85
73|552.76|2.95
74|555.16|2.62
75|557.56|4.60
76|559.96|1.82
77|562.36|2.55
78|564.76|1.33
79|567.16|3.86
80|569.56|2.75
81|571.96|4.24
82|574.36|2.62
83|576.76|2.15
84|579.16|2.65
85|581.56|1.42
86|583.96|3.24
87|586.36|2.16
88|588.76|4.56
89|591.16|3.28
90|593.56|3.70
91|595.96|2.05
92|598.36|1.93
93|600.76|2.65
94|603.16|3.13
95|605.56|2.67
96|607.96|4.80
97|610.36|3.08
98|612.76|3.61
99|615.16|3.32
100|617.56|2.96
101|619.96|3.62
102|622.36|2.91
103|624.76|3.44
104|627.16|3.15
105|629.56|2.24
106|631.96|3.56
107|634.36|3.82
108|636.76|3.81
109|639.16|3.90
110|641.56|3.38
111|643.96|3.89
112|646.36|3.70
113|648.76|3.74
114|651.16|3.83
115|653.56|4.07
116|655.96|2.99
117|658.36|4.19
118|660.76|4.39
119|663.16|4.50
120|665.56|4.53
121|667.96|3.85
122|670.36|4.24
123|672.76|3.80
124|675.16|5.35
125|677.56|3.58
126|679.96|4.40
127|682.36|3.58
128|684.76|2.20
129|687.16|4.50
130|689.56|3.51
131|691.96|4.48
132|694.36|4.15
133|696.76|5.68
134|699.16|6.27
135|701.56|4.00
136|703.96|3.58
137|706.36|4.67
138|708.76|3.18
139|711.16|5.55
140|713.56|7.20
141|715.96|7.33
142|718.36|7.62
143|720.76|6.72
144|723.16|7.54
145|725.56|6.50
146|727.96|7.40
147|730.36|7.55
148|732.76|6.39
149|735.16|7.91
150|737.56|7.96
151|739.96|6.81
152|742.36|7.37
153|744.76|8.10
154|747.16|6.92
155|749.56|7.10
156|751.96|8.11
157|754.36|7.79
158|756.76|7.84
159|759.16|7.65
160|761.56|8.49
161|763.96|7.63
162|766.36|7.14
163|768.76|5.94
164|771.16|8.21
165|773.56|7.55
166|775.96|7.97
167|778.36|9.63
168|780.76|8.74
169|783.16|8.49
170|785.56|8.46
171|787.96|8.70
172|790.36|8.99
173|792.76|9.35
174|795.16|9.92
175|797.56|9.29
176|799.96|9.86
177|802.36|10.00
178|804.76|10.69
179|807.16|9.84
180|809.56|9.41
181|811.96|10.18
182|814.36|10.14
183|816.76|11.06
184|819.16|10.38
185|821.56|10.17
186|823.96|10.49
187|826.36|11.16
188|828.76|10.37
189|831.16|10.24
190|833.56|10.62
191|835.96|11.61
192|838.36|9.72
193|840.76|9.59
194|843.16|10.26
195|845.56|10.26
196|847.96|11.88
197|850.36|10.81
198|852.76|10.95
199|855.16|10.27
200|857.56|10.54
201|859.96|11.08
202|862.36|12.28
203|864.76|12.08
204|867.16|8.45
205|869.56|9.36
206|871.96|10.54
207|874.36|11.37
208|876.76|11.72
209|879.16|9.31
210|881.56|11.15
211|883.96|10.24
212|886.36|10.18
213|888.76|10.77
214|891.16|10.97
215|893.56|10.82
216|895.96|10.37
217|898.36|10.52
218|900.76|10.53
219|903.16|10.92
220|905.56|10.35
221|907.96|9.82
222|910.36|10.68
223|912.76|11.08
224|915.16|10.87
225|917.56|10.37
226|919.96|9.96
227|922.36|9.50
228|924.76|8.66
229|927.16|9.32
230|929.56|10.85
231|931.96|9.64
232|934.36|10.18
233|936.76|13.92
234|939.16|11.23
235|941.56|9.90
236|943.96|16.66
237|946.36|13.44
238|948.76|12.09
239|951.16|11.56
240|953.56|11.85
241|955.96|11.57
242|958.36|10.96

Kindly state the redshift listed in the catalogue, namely 0.79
